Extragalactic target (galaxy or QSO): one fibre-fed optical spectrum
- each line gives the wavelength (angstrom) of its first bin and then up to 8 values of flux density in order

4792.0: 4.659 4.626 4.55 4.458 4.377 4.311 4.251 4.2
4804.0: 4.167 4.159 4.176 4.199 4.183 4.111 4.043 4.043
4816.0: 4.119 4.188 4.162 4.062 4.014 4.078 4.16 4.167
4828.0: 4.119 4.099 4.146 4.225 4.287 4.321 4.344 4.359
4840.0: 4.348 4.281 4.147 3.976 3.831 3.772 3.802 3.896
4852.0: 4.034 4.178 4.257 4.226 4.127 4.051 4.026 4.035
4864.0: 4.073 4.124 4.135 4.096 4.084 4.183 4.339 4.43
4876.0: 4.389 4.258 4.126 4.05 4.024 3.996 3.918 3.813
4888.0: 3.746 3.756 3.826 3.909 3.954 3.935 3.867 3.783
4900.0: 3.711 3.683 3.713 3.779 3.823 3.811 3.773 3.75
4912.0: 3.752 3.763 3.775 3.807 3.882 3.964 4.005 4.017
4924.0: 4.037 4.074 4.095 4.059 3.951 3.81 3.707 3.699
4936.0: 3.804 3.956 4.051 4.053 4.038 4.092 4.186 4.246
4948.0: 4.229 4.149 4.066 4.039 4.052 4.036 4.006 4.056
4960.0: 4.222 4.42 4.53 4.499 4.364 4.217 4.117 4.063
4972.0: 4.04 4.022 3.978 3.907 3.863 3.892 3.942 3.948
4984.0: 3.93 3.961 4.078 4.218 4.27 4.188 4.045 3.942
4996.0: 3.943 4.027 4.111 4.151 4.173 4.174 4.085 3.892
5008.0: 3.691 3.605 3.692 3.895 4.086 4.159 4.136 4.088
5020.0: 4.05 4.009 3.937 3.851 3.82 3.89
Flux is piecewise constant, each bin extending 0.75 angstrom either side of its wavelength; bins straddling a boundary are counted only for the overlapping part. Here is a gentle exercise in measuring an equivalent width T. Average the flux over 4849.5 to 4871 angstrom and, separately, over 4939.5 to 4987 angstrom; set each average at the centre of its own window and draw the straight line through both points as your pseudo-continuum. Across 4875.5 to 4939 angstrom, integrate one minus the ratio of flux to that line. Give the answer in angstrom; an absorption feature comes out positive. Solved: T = 3.1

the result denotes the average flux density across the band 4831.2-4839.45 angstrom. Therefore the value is 4.3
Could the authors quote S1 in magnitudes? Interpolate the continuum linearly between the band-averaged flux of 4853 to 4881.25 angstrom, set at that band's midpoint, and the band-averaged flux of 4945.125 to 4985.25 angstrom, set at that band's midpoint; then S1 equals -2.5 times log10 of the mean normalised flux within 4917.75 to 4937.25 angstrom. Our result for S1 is 0.05 mag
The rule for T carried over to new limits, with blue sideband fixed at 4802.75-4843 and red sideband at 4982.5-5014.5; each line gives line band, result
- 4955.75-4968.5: -0.7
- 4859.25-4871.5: 0.1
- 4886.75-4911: 1.8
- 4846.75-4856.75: 0.3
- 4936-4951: -0.1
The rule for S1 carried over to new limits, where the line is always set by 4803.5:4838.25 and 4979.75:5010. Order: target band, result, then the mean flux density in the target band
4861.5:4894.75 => 0.015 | 4.06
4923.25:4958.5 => 0.012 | 4.02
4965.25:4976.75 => -0.015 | 4.1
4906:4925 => 0.060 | 3.86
